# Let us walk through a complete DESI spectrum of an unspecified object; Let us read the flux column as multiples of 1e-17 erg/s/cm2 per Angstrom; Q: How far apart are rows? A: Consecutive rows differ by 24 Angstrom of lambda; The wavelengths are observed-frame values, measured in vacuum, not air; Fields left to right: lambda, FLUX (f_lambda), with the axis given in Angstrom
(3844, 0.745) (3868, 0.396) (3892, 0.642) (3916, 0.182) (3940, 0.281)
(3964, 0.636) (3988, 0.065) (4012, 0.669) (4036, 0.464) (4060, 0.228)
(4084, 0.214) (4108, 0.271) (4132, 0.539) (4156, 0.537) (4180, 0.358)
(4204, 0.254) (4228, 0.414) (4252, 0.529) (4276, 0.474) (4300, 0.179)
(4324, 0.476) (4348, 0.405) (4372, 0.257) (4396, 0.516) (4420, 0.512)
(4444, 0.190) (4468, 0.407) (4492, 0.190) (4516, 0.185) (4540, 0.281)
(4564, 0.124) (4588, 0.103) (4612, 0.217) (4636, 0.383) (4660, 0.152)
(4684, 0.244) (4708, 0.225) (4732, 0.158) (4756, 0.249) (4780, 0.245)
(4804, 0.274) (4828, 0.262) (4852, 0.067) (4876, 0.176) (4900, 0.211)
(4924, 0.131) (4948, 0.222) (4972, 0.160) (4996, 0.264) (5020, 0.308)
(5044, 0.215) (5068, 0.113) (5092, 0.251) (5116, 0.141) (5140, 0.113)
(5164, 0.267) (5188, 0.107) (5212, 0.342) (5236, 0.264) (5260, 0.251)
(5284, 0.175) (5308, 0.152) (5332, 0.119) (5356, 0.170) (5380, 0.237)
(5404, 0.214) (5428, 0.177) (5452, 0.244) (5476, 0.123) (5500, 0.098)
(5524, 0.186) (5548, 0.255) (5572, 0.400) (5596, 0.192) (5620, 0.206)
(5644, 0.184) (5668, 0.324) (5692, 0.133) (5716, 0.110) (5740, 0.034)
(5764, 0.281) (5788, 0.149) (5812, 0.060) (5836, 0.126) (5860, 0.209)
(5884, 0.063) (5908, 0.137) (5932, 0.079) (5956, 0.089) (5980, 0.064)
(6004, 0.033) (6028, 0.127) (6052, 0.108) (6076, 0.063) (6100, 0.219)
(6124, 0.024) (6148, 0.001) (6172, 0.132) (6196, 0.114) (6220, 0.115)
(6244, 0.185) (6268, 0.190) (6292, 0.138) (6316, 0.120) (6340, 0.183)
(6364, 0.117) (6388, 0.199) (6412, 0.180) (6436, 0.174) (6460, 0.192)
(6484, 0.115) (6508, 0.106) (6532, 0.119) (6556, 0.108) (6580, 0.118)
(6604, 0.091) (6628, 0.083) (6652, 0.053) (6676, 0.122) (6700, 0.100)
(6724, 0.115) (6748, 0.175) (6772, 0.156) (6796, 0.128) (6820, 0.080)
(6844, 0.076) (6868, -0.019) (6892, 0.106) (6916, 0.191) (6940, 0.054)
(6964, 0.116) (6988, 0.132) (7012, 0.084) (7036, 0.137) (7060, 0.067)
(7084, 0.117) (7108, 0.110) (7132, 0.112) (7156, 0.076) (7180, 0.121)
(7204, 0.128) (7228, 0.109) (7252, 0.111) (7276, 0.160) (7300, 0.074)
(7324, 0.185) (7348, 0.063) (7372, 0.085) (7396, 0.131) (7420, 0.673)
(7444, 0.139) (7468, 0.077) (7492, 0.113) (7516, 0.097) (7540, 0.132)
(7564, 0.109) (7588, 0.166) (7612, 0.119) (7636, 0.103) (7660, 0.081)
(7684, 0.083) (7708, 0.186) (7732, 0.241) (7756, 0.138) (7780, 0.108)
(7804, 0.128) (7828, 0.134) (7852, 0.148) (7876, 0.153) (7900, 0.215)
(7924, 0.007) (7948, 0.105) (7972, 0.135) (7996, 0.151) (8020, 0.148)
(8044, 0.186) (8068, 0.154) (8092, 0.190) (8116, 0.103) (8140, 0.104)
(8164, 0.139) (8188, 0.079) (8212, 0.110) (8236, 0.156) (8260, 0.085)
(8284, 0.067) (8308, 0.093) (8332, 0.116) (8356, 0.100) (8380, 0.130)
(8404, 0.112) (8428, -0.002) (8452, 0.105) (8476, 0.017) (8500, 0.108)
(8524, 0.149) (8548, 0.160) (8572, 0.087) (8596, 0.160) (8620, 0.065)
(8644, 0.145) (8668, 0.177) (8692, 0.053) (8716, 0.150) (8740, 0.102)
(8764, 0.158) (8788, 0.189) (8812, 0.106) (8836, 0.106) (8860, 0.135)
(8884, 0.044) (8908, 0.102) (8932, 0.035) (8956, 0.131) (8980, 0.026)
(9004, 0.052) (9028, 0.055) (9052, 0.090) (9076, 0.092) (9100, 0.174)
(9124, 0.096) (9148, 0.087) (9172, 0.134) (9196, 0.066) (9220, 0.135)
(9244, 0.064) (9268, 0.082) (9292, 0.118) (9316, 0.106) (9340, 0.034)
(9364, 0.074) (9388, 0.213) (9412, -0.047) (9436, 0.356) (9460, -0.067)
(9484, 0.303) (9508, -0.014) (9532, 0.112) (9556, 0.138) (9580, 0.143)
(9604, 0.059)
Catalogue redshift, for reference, 0.990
